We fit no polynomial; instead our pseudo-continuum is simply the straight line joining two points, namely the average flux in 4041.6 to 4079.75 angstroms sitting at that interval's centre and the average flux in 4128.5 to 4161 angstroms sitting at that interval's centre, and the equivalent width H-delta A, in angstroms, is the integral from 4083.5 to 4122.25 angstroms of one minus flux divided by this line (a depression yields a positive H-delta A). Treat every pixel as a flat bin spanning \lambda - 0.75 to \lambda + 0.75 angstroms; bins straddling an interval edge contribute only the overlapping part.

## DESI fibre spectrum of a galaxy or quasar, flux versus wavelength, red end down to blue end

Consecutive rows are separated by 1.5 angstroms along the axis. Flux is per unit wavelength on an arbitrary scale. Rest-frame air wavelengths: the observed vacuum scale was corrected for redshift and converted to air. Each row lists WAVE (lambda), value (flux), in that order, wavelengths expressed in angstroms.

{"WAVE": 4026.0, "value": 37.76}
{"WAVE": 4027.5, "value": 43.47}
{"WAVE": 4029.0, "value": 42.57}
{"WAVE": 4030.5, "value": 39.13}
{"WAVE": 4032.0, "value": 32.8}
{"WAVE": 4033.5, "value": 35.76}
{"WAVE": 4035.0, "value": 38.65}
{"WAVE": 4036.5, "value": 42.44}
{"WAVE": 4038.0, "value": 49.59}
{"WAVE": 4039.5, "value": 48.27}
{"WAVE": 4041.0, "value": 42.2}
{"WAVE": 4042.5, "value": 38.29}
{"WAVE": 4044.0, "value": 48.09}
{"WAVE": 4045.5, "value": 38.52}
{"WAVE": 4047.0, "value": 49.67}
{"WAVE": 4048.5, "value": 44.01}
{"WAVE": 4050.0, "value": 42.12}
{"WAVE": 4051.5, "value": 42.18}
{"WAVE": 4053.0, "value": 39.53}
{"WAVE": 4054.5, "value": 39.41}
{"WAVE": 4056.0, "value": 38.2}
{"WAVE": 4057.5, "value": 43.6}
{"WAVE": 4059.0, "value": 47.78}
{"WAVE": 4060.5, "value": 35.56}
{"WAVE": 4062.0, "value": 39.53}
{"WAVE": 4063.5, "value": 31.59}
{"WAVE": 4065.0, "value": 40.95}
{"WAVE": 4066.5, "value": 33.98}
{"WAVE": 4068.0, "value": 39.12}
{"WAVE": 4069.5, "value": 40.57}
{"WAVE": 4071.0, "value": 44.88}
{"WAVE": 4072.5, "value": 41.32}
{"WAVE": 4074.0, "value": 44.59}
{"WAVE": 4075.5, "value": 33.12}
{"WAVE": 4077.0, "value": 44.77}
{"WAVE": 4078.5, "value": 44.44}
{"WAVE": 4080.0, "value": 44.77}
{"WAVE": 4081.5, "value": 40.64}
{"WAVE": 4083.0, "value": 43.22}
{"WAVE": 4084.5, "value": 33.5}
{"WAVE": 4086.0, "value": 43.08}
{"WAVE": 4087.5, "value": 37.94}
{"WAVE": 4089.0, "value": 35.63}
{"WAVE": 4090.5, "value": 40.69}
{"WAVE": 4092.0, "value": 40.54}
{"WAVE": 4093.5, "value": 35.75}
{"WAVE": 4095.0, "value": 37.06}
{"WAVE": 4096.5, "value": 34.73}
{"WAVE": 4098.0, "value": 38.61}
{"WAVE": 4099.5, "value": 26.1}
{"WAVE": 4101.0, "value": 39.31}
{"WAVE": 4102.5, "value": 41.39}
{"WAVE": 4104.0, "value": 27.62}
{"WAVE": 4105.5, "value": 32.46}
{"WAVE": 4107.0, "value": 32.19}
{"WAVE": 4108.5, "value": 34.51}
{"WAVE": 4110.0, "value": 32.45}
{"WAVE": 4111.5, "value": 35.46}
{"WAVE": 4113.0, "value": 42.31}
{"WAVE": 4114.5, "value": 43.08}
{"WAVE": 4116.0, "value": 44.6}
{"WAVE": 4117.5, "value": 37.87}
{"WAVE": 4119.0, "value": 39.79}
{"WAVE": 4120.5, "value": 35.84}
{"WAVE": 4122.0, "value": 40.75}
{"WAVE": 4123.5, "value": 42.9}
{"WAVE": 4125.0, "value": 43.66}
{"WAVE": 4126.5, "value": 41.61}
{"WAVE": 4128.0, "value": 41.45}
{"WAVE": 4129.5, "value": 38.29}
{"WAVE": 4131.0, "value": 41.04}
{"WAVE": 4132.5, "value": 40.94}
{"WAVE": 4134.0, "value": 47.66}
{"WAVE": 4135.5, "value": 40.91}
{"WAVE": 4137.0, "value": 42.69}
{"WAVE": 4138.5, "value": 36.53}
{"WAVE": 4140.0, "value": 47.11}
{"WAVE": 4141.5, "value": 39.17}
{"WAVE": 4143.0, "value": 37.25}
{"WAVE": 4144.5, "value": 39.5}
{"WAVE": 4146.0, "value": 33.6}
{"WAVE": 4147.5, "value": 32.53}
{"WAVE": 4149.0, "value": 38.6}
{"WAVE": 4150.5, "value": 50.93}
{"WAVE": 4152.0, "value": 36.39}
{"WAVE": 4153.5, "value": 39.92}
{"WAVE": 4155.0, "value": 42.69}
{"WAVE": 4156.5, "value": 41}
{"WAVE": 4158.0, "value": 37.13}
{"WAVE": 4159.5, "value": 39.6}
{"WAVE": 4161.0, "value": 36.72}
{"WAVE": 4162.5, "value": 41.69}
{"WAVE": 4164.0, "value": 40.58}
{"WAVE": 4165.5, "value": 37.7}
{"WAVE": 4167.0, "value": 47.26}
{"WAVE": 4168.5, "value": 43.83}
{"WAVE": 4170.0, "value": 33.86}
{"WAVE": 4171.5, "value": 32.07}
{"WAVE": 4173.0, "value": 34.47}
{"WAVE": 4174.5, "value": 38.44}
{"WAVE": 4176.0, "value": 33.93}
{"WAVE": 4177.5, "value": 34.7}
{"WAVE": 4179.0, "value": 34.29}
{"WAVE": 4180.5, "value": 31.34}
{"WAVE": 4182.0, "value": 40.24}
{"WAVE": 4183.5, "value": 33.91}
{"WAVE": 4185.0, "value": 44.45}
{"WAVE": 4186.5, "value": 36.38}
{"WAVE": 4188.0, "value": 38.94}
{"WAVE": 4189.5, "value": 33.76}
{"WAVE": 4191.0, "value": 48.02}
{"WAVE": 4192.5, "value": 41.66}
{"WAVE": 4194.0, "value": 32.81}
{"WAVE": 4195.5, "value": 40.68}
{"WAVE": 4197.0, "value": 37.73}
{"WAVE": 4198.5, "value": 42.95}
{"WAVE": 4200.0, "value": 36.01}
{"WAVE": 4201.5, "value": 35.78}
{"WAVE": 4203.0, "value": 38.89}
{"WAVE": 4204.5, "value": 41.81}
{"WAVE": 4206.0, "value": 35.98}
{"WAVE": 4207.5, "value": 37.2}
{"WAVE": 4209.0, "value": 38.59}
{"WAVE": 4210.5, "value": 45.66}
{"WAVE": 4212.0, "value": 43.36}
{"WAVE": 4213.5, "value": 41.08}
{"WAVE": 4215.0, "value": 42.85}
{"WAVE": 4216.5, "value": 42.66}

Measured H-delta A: 3.4 angstroms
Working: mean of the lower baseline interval 41.1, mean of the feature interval 37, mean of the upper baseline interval 40.1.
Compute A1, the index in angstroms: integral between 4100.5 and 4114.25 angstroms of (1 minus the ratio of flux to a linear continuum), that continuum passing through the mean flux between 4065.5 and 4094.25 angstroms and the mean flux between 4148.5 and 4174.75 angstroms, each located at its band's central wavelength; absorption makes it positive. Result 1.53 angstroms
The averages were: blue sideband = 40.1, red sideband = 39.6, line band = 35.5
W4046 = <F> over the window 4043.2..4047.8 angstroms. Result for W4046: 45.3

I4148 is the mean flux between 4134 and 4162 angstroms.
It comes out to 39.8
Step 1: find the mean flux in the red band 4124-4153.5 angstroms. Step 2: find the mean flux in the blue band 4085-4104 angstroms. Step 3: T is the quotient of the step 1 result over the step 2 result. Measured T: 1.09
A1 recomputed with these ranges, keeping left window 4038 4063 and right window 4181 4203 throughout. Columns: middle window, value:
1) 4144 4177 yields 0.7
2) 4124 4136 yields -0.5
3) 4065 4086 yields 0.5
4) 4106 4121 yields 1.1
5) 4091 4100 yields 1.2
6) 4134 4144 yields -0.2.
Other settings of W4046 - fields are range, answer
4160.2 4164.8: 39.6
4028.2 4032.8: 38.2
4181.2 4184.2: 37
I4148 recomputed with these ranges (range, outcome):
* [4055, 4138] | 39.2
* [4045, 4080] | 40.9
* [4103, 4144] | 39.3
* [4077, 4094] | 40.3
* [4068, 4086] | 41.4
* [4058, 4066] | 39.1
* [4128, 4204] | 39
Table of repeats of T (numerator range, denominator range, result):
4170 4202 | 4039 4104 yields 0.93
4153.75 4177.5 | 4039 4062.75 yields 0.91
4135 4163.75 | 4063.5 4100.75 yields 1.02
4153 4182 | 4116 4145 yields 0.93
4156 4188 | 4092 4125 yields 1.02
